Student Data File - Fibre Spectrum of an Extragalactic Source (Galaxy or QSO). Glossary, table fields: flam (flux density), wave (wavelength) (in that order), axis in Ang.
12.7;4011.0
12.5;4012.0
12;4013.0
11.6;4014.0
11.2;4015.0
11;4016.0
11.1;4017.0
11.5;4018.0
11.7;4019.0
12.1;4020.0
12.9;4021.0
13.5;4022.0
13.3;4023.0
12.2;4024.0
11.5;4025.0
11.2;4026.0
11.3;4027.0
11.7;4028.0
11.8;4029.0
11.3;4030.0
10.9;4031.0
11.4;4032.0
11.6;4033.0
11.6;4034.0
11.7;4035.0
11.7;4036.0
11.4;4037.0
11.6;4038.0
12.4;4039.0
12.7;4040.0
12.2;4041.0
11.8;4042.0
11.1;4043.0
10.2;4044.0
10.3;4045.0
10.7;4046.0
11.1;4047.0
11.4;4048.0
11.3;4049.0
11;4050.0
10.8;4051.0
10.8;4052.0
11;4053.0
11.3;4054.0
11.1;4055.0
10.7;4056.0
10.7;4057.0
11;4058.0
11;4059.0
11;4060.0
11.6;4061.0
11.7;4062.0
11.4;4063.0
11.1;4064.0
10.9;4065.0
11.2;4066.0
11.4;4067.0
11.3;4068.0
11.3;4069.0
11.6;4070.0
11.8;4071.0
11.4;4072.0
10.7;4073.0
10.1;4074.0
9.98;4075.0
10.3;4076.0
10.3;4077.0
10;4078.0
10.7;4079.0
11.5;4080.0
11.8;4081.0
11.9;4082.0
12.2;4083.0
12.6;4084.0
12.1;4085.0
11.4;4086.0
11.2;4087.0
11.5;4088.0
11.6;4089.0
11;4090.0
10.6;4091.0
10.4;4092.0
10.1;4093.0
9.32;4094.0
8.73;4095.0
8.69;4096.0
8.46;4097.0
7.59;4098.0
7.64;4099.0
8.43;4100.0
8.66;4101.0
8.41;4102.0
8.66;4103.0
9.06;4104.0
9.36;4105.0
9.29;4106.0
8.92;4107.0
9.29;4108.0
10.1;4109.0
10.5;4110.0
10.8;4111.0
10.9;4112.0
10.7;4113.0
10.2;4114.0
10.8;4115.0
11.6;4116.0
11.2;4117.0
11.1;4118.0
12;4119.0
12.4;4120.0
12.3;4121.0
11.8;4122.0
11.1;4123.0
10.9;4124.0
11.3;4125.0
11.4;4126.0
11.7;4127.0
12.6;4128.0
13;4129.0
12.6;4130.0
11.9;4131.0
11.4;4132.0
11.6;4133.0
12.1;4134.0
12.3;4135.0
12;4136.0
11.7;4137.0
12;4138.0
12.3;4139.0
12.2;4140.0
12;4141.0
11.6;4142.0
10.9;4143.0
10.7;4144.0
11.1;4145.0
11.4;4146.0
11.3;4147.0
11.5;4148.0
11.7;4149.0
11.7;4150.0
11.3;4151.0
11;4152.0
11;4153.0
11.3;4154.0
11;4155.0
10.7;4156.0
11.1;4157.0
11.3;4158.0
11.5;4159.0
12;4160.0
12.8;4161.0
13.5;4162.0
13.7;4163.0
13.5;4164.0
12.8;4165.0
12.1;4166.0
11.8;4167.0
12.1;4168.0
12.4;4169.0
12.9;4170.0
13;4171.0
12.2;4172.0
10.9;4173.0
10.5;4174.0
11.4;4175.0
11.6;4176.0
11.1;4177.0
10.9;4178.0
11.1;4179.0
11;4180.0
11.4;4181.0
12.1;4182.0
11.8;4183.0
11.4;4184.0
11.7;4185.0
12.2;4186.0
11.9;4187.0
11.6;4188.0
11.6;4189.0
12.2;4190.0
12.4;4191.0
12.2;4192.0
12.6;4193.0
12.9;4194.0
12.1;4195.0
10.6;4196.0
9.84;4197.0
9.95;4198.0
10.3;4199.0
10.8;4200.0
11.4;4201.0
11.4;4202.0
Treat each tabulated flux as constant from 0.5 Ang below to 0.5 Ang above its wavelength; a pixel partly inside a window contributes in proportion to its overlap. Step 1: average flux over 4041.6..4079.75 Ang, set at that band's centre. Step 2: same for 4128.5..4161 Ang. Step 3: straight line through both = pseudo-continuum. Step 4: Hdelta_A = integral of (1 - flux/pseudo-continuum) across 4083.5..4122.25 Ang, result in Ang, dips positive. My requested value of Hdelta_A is 3.7 Ang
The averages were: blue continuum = 11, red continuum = 11.6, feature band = 10.2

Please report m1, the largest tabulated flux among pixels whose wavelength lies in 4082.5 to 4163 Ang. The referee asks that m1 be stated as 13.7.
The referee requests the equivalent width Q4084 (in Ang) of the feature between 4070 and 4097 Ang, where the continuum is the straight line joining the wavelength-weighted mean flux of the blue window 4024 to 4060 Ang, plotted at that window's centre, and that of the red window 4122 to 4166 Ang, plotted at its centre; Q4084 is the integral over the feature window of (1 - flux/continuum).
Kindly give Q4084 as 1.6 Ang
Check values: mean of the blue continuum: 11.3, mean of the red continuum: 11.8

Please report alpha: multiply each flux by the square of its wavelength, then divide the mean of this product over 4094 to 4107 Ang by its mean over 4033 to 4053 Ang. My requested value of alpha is 0.78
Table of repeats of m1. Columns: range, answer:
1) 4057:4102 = 12.6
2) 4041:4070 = 12.2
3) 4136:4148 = 12.3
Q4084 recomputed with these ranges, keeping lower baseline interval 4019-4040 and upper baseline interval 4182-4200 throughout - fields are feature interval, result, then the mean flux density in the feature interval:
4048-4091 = 2.3 Ang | 11.2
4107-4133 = 0.9 Ang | 11.3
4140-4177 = -0.3 Ang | 11.8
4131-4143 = -0.2 Ang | 11.9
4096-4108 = 3.2 Ang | 8.62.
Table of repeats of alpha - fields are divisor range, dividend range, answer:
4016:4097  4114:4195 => 1.10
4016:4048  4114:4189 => 1.07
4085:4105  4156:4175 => 1.31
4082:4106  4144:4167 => 1.22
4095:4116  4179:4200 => 1.29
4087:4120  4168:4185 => 1.21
